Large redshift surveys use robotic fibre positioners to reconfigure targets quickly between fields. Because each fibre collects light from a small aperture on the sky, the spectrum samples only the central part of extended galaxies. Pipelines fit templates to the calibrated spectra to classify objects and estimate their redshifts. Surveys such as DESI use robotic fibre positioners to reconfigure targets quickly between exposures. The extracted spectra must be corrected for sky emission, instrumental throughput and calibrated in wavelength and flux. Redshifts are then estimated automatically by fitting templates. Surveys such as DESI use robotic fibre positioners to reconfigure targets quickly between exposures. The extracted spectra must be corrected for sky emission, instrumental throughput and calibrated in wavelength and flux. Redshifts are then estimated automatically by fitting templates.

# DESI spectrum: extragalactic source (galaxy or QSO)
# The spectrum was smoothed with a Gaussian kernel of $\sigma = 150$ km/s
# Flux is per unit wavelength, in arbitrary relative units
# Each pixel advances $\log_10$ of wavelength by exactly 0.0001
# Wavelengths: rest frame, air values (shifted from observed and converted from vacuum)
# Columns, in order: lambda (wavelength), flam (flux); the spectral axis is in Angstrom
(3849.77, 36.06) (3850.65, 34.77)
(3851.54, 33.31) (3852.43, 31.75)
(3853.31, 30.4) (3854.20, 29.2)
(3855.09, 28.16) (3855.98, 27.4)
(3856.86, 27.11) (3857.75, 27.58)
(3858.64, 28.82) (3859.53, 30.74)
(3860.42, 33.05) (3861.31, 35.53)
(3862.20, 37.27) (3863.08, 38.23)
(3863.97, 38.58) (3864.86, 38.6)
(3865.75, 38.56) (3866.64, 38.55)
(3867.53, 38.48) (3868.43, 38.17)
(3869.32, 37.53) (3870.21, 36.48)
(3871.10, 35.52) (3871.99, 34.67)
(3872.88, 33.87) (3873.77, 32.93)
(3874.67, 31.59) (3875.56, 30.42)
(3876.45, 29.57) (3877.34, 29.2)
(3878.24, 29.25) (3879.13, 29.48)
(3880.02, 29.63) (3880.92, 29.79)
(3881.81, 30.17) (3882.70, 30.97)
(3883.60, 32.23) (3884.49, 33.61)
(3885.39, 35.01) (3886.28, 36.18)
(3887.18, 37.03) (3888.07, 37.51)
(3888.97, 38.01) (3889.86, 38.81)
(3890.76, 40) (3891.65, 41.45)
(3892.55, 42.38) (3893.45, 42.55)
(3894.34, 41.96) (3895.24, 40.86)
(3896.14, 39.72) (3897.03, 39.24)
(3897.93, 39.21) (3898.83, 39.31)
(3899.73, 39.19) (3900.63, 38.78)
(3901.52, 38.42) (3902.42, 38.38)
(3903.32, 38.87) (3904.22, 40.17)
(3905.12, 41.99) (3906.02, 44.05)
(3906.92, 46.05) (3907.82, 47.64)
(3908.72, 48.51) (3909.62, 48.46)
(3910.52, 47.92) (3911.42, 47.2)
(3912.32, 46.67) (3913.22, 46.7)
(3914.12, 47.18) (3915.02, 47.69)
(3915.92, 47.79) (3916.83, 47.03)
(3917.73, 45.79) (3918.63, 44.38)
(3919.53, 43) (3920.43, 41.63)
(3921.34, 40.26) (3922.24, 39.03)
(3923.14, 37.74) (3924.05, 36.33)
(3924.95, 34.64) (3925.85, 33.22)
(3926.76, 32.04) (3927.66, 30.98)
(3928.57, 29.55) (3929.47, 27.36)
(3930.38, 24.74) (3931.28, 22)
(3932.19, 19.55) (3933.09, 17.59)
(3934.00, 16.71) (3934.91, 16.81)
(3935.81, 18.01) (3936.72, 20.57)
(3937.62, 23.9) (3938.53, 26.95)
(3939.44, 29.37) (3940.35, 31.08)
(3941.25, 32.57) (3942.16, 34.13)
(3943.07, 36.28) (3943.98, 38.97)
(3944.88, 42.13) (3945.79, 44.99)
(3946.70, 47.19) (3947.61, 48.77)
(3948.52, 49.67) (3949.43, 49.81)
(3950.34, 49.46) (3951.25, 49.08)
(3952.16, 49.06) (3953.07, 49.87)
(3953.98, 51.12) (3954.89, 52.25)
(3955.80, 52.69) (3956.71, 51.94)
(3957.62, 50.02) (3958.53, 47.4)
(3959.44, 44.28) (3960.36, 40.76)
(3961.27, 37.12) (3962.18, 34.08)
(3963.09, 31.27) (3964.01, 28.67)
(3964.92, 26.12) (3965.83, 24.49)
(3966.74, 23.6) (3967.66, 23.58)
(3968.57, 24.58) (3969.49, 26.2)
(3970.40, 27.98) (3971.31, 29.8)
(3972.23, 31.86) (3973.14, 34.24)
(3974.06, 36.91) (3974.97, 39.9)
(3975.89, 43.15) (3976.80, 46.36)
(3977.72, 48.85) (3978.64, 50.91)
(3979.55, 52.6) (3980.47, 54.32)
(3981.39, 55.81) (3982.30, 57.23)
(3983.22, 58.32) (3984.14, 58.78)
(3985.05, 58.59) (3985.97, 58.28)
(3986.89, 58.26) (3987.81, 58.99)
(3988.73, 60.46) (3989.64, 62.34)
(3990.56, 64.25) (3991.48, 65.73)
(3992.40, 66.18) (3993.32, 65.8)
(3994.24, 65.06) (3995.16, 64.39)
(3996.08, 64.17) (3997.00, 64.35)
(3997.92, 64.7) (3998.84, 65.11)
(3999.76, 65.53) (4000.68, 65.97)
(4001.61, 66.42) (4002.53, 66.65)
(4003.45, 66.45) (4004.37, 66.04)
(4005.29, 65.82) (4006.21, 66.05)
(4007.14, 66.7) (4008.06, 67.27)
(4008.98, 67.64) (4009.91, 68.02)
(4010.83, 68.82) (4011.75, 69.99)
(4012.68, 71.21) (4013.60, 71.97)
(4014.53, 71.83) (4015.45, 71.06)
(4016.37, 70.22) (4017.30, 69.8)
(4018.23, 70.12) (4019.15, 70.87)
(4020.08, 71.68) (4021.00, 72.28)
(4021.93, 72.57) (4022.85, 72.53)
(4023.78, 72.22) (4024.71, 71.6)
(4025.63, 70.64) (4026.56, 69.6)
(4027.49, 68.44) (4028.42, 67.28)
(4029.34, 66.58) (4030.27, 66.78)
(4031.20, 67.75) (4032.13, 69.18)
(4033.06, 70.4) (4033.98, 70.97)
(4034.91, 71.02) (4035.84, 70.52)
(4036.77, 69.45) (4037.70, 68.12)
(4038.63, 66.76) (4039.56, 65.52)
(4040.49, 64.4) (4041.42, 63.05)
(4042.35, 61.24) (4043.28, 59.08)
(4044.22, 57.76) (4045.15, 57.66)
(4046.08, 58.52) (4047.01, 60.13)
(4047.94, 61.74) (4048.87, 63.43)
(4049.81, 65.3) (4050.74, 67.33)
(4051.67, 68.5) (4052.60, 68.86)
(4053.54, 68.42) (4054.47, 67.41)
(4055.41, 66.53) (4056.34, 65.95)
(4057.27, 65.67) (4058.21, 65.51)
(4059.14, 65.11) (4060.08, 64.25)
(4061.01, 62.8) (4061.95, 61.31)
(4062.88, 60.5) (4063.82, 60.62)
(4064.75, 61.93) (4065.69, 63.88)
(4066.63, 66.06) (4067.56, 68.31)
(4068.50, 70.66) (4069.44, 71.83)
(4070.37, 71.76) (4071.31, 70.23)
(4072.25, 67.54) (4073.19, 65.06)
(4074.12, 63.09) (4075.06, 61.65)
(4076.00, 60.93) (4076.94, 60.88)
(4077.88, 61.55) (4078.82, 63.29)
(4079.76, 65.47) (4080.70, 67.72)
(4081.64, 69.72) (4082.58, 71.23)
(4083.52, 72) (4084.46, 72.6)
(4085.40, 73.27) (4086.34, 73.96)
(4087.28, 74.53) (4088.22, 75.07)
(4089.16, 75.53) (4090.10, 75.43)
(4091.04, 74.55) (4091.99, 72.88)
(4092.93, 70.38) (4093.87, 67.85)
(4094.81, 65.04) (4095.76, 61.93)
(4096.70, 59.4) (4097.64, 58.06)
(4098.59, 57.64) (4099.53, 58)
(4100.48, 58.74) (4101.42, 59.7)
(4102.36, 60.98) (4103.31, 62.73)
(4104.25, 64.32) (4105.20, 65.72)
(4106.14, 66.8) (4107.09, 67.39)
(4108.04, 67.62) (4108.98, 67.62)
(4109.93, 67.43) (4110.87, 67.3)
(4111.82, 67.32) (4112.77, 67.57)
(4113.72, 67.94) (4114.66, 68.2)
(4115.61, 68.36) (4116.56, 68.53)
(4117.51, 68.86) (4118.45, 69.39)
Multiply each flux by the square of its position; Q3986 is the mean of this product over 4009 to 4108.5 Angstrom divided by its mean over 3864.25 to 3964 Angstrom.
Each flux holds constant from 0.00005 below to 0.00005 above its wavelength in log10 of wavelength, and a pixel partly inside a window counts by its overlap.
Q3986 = 1.9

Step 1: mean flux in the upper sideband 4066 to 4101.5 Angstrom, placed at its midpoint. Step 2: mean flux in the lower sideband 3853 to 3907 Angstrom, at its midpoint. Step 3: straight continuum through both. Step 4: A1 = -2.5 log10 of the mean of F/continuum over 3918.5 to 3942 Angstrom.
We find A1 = 0.42 mag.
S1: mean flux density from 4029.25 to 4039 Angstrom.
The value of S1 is 69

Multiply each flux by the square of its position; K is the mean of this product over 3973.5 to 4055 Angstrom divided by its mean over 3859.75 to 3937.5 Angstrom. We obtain 1.87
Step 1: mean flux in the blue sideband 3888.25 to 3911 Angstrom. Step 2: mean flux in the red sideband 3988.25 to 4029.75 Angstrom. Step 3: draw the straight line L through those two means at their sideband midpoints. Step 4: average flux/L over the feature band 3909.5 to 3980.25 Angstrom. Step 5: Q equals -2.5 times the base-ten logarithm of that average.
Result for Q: 0.35 mag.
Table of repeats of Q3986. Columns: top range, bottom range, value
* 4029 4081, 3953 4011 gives 1.30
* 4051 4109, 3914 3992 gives 1.74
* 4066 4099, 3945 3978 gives 1.80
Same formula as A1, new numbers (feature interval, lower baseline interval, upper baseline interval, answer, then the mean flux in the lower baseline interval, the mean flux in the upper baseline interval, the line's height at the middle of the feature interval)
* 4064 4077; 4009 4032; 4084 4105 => 0.031 mag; 70.1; 66.9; 67.9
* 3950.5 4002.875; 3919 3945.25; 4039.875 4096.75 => -0.167 mag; 30.3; 66.3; 42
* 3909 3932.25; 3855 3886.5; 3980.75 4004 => 0.147 mag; 33.2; 62.7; 45.3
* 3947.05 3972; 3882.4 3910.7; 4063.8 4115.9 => 0.218 mag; 40.1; 66.8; 48.8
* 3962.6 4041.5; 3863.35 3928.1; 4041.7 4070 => -0.061 mag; 38.7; 64.2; 55.7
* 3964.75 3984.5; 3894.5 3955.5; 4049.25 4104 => 0.202 mag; 38.8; 66.3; 47.8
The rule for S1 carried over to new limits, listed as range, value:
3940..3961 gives 45.4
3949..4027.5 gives 55.8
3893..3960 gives 39.5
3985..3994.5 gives 62.2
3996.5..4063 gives 67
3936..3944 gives 29.5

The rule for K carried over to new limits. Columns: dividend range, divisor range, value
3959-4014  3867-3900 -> 1.57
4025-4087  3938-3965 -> 1.66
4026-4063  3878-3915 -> 1.78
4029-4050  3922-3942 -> 2.51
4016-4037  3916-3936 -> 2.29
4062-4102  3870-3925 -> 1.87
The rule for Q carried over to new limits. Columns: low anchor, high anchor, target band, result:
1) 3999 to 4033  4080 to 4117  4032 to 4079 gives 0.05 mag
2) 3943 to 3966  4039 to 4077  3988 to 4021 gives -0.24 mag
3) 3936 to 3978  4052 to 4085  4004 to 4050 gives -0.22 mag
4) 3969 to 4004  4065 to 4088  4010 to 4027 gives -0.19 mag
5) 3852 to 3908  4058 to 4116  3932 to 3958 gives 0.20 mag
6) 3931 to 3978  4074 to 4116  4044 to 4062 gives -0.12 mag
